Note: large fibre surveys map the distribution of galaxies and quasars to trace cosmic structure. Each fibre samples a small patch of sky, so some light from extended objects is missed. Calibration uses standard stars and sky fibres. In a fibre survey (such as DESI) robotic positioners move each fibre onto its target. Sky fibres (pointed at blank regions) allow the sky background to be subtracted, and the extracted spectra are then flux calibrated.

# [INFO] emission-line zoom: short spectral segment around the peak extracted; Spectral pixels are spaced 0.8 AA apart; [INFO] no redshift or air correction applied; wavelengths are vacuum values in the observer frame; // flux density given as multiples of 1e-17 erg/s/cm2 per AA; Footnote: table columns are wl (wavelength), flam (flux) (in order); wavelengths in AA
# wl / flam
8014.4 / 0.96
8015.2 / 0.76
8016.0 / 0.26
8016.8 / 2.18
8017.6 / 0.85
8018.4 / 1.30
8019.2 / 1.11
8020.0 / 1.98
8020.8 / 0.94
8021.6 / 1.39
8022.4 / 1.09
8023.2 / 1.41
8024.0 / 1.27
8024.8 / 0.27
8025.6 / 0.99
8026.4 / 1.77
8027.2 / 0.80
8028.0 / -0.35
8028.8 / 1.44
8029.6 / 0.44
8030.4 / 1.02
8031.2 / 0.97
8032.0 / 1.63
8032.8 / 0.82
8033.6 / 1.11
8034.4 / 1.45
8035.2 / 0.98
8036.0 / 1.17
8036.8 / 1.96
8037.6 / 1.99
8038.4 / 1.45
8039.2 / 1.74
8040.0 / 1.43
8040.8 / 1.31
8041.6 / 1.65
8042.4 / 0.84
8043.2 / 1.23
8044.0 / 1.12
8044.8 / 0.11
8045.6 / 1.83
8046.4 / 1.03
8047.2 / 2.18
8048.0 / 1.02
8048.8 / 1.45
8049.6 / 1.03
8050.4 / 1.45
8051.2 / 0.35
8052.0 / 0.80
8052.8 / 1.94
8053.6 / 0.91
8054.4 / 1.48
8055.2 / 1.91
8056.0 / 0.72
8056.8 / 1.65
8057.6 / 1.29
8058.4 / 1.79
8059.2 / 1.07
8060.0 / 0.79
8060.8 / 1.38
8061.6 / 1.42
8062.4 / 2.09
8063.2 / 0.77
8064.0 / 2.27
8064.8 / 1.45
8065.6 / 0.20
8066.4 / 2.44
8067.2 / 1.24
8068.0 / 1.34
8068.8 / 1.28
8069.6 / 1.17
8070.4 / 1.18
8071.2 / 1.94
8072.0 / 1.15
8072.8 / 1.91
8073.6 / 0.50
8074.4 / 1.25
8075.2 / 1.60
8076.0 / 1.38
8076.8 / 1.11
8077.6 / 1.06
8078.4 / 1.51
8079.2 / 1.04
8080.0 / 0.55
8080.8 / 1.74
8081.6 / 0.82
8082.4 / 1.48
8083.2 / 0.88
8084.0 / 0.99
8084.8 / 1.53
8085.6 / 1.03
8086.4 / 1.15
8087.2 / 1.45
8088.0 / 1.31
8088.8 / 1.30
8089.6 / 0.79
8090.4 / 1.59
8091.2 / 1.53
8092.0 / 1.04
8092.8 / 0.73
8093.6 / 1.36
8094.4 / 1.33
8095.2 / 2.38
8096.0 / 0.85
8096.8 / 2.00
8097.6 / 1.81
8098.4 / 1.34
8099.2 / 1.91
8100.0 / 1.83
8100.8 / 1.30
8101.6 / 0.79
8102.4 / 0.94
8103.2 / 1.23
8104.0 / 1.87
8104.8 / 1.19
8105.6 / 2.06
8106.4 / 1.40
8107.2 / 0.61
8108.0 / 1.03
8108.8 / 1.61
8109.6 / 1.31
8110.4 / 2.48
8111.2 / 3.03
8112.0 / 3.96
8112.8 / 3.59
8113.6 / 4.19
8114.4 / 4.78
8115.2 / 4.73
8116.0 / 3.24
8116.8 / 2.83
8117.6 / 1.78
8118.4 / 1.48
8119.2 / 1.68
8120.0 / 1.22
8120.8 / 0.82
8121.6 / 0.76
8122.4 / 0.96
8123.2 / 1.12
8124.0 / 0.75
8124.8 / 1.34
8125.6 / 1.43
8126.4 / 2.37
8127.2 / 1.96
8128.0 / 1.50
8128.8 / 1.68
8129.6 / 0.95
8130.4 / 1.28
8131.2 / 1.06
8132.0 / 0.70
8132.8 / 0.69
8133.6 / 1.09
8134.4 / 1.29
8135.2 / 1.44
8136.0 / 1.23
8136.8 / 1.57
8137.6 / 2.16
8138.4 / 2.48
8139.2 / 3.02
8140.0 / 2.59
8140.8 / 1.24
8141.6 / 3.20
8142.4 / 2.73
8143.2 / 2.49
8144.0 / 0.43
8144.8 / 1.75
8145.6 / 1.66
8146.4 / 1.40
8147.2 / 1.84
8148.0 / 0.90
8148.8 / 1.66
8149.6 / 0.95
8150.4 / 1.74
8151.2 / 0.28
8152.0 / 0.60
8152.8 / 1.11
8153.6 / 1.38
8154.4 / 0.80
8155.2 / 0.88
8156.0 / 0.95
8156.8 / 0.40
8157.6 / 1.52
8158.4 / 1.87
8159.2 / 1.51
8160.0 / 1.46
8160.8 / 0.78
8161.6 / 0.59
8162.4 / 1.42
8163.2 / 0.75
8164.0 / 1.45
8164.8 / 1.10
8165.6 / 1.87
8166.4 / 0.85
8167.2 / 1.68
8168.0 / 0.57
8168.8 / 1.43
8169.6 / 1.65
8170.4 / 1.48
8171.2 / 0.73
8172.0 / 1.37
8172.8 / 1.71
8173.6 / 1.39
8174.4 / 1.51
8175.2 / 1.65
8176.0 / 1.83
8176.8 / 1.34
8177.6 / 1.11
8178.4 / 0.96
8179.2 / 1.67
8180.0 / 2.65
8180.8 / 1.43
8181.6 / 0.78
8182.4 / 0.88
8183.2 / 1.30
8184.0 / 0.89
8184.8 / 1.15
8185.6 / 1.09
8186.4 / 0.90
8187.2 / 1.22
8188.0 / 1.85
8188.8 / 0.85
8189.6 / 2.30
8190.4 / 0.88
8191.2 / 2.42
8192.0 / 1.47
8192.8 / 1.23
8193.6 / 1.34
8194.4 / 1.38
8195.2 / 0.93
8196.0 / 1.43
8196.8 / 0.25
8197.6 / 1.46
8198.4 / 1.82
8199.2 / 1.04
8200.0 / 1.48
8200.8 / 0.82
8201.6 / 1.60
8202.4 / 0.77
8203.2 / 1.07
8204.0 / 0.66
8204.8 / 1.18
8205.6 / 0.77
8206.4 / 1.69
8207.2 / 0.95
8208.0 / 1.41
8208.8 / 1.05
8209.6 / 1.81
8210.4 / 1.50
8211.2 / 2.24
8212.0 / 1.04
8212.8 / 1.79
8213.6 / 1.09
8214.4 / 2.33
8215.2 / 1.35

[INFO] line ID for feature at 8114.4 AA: Halpha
